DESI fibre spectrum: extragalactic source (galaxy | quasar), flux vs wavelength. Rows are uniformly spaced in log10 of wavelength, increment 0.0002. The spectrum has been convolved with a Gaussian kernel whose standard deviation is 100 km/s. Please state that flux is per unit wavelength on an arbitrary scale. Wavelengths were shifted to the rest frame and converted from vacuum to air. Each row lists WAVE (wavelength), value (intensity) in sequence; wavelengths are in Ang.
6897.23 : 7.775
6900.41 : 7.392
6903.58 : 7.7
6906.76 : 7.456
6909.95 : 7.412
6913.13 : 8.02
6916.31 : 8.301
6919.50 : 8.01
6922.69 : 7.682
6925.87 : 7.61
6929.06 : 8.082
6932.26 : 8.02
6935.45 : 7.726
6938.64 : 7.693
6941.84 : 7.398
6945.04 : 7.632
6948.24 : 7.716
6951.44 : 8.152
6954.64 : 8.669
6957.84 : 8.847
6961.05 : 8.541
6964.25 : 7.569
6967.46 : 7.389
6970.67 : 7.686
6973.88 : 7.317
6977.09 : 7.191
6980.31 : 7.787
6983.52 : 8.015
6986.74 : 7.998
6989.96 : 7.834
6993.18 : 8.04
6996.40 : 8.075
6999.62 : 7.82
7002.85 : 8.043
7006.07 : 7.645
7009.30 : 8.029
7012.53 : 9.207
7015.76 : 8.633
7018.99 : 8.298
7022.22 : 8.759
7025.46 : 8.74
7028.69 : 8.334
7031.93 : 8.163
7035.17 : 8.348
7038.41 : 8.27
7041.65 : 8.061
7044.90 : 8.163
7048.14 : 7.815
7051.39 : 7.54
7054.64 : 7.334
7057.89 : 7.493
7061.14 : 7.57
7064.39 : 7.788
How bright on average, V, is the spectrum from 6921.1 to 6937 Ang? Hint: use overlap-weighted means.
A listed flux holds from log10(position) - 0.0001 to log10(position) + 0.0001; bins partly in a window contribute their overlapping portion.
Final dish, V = 7.83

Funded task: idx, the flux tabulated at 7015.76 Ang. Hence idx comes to 8.633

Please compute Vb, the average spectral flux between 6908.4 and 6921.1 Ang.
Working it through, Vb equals 7.94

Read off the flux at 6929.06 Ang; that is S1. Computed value 8.082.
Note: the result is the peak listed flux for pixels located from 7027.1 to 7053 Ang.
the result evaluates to 8.348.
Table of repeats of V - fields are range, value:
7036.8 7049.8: 8.07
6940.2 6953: 7.72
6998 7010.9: 7.88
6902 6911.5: 7.52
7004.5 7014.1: 8.29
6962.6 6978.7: 7.44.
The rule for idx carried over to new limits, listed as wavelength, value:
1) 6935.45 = 7.726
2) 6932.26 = 8.02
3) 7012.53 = 9.207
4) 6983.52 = 8.015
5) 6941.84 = 7.398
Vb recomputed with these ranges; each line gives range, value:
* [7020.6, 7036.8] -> 8.47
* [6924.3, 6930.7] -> 7.84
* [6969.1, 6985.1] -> 7.6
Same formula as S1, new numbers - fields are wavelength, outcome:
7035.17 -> 8.348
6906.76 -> 7.456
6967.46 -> 7.389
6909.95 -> 7.412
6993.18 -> 8.04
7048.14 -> 7.815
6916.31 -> 8.301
